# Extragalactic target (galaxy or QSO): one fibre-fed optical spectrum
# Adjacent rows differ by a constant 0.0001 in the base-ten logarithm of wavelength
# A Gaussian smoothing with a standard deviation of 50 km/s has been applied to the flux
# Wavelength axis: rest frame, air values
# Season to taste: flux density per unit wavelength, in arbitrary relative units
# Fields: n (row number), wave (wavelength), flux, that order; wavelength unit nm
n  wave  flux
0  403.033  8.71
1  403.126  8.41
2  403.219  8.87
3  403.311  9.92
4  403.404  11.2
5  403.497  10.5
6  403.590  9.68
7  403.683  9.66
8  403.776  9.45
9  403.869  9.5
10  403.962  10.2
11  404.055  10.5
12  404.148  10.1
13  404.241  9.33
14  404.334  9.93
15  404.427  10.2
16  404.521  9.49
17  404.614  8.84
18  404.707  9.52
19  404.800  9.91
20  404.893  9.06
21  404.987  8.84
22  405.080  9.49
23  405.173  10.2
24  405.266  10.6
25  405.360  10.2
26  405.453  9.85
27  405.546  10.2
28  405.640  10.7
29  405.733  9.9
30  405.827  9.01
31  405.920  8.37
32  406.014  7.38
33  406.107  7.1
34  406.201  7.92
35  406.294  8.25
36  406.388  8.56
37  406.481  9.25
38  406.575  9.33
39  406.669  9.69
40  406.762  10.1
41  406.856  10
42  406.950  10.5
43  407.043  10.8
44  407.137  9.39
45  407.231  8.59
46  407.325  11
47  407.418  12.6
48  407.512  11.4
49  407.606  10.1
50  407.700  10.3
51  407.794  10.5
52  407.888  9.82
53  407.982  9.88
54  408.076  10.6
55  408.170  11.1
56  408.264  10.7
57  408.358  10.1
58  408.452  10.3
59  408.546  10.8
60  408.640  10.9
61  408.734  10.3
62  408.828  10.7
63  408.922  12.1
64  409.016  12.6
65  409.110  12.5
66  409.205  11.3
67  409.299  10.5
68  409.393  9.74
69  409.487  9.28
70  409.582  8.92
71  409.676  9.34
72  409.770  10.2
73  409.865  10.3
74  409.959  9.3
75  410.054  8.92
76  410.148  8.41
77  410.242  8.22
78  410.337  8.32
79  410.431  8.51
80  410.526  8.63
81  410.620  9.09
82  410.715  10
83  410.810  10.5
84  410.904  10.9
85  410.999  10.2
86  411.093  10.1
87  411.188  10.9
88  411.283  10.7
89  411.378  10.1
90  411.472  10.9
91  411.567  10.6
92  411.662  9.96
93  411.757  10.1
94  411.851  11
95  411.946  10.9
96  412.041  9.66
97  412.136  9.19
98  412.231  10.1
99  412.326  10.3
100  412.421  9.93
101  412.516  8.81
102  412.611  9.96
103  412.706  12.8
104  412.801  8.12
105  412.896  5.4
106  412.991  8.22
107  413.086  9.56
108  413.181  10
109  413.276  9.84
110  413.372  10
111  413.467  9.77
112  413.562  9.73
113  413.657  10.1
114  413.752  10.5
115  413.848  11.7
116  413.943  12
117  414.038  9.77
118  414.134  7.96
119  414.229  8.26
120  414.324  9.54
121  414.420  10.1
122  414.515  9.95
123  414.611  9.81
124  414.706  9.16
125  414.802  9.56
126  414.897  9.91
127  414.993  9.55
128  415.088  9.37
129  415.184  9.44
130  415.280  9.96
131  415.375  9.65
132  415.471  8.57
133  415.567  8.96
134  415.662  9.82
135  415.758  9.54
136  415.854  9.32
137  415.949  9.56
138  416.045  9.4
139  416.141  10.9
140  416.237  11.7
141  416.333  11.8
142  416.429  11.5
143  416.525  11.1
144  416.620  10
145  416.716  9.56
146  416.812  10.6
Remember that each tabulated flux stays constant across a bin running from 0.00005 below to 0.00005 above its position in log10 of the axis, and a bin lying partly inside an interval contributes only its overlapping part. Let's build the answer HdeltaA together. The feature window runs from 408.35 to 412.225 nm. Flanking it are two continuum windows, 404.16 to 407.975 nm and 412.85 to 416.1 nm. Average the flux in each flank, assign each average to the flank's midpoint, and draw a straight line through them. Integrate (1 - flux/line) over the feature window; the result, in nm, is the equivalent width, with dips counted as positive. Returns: -0.21 nm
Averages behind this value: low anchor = 9.66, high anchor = 9.53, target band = 10.1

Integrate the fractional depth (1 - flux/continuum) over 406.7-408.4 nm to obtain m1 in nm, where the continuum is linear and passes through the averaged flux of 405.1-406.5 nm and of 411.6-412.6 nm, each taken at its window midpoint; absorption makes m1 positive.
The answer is -0.18 nm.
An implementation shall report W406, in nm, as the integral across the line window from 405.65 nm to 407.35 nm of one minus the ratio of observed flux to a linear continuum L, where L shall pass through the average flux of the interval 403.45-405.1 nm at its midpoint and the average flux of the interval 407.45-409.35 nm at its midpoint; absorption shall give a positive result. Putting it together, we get 0.19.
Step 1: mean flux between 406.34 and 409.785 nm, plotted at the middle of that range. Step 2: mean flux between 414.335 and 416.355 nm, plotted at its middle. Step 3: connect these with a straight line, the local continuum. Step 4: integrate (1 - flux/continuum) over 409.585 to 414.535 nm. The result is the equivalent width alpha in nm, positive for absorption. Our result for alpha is 0.15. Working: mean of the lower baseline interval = 10.4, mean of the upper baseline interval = 9.78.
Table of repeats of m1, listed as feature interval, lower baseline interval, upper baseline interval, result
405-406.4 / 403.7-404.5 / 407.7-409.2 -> 0.14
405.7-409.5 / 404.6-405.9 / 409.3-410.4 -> -0.25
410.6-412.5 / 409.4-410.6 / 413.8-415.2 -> -0.20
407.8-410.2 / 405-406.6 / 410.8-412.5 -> -0.13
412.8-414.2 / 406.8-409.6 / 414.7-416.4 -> 0.07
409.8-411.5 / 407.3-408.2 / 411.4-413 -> 0.08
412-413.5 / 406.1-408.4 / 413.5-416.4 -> 0.06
